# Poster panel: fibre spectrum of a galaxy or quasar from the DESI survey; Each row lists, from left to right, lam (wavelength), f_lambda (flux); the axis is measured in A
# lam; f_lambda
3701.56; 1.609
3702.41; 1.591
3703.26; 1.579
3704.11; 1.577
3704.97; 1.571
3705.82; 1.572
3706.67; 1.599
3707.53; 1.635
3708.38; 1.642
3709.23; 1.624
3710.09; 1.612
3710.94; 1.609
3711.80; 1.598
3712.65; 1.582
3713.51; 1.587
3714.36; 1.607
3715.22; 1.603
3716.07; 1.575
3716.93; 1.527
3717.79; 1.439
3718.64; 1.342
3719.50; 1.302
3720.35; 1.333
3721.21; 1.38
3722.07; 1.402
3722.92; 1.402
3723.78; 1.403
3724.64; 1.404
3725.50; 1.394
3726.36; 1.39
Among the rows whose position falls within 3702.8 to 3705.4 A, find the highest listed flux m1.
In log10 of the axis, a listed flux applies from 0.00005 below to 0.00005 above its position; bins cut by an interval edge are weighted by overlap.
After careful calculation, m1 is 1.579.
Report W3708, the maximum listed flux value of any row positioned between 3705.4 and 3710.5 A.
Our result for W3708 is 1.642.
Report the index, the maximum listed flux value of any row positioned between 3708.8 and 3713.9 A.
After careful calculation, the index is 1.624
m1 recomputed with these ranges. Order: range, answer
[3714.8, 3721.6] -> 1.603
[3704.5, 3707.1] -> 1.599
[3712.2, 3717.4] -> 1.607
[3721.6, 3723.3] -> 1.402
